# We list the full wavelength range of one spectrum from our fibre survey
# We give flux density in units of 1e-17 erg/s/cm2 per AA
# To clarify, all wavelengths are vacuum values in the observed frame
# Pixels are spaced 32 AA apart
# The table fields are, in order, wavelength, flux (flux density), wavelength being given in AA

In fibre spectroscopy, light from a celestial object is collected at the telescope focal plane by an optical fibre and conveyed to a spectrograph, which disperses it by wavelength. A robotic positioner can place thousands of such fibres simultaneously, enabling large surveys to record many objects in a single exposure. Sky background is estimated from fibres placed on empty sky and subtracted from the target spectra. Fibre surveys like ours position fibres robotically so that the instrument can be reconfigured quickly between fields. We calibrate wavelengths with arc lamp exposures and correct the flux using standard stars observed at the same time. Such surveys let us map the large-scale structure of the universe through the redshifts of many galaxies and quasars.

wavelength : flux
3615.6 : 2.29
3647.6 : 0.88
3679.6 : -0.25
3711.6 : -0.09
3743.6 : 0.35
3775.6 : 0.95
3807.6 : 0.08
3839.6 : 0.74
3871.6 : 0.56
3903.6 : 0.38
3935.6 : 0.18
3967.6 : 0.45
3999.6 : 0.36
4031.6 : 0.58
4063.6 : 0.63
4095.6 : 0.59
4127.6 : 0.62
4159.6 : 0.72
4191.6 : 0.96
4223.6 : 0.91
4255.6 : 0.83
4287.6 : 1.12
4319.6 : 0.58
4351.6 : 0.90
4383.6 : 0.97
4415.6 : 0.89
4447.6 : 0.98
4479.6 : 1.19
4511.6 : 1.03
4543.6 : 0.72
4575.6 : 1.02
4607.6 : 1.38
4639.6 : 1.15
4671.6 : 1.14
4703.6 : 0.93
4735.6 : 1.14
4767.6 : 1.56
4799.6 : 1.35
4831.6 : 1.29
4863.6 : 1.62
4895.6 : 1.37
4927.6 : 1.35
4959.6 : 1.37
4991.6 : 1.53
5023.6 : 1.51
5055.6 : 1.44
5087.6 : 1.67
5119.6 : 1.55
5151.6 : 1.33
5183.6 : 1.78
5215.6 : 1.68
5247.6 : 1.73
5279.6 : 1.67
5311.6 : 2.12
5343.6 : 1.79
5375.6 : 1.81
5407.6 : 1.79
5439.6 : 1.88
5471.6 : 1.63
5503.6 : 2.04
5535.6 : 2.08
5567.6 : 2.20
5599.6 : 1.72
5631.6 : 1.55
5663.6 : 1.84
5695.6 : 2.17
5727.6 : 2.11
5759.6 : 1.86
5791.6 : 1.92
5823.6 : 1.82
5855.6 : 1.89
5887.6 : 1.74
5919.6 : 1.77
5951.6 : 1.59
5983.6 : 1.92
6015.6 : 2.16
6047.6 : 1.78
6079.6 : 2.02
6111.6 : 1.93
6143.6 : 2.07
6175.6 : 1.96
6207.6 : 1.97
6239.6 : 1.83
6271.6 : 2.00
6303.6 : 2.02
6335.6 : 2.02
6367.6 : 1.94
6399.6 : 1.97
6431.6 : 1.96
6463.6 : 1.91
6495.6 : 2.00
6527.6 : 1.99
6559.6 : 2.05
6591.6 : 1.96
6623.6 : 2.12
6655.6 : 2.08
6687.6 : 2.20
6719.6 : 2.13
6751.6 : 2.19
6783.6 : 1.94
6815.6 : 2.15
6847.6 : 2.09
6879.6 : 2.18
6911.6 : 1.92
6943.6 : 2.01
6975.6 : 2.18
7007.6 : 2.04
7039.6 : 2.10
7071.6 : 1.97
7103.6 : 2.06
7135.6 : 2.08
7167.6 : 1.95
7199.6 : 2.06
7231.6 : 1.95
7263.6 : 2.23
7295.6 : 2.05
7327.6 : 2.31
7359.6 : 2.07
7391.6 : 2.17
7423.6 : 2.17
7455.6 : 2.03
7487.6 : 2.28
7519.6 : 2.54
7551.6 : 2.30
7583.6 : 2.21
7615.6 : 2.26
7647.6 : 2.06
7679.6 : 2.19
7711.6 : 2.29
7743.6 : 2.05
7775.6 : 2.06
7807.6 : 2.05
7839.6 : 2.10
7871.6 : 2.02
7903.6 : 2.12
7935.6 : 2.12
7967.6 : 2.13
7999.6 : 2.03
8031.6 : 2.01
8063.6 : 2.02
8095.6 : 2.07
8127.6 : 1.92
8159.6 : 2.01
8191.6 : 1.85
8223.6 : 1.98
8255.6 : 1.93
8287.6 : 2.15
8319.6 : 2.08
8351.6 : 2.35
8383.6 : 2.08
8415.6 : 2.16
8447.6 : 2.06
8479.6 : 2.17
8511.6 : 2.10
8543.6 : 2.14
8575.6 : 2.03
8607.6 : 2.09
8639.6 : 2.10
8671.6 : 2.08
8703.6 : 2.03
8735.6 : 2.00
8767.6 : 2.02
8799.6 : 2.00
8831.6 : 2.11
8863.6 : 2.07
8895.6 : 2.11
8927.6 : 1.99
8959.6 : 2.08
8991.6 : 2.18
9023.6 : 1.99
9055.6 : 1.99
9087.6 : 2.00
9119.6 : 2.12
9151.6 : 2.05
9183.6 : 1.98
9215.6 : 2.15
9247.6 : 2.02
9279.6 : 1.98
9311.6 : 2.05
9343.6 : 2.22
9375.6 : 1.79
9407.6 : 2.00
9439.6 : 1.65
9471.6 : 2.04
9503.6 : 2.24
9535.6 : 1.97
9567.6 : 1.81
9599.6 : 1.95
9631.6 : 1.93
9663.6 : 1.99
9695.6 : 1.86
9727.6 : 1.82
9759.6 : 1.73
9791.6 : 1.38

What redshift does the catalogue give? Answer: 0.147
